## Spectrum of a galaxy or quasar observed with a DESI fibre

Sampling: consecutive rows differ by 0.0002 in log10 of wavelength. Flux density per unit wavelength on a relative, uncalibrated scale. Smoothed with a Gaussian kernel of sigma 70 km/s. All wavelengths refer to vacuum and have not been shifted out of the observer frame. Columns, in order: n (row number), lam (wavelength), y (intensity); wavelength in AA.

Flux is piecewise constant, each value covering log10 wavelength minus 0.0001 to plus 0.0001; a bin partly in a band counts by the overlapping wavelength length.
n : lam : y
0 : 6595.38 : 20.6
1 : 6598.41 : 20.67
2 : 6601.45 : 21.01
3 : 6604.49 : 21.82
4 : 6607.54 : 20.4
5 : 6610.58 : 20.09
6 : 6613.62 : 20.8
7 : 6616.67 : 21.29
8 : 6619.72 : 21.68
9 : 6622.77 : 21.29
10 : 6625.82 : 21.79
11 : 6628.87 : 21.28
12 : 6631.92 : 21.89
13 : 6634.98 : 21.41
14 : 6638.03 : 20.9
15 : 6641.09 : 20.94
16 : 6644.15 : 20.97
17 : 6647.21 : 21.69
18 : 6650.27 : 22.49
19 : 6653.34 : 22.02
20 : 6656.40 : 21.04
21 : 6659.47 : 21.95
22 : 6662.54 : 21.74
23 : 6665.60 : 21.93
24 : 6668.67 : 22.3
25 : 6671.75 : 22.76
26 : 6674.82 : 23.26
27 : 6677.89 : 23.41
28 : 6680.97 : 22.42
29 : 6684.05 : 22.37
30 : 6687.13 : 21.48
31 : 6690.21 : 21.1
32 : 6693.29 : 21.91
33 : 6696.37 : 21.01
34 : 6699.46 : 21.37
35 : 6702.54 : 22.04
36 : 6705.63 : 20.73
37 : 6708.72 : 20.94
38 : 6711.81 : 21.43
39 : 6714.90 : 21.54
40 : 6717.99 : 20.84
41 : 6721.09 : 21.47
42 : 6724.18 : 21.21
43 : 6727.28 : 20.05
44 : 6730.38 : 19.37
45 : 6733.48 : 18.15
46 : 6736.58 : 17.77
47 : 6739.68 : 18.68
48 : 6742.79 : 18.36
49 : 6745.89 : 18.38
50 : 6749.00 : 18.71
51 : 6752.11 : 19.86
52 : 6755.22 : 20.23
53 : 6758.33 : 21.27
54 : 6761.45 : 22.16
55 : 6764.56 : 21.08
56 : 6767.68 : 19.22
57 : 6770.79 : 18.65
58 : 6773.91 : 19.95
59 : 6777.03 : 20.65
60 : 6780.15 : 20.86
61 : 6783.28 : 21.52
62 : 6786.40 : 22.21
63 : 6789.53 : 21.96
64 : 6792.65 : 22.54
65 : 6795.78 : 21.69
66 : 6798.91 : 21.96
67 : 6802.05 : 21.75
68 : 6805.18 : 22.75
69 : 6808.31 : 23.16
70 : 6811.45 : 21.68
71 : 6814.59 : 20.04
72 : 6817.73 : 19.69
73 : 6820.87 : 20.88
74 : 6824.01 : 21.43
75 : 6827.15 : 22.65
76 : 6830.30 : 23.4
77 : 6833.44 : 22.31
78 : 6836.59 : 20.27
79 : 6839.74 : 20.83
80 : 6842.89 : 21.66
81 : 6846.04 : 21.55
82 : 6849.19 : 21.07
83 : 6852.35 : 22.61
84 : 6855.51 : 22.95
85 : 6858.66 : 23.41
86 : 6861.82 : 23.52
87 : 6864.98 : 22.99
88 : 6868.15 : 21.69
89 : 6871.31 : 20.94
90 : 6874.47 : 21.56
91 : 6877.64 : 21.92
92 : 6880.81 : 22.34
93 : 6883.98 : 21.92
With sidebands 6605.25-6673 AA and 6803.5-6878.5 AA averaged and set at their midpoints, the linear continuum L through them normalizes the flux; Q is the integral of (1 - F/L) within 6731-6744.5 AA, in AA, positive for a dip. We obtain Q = 2.1 AA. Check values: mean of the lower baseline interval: 21.5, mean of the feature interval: 18.3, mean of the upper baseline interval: 21.9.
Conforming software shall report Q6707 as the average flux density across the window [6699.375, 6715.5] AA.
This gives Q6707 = 21.3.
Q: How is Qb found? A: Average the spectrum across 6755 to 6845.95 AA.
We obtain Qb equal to 21.3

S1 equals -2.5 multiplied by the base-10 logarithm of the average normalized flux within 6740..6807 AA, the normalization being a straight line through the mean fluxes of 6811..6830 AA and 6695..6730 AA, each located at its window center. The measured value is 0.02 mag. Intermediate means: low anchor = 21.1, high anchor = 21.2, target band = 20.7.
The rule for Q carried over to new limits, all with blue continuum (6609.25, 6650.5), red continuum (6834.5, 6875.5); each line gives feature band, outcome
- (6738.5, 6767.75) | 2.44 AA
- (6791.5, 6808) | -0.32 AA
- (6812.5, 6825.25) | 0.76 AA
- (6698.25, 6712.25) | 0.14 AA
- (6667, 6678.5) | -0.79 AA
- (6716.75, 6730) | 0.49 AA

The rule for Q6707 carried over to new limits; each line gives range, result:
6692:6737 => 20.7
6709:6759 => 19.8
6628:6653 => 21.5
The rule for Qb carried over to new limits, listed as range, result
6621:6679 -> 21.8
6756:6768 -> 21.1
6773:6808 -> 21.7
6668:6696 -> 22.3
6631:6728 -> 21.7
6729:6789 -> 19.9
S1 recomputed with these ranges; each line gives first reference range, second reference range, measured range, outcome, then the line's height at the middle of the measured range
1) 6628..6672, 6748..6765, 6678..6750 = 0.02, 21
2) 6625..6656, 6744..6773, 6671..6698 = -0.06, 20.9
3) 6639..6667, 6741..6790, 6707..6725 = -0.02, 20.9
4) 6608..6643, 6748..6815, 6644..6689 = -0.05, 21.2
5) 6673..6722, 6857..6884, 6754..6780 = 0.08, 21.9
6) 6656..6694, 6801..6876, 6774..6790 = 0.04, 22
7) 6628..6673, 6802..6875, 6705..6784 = 0.09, 21.8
